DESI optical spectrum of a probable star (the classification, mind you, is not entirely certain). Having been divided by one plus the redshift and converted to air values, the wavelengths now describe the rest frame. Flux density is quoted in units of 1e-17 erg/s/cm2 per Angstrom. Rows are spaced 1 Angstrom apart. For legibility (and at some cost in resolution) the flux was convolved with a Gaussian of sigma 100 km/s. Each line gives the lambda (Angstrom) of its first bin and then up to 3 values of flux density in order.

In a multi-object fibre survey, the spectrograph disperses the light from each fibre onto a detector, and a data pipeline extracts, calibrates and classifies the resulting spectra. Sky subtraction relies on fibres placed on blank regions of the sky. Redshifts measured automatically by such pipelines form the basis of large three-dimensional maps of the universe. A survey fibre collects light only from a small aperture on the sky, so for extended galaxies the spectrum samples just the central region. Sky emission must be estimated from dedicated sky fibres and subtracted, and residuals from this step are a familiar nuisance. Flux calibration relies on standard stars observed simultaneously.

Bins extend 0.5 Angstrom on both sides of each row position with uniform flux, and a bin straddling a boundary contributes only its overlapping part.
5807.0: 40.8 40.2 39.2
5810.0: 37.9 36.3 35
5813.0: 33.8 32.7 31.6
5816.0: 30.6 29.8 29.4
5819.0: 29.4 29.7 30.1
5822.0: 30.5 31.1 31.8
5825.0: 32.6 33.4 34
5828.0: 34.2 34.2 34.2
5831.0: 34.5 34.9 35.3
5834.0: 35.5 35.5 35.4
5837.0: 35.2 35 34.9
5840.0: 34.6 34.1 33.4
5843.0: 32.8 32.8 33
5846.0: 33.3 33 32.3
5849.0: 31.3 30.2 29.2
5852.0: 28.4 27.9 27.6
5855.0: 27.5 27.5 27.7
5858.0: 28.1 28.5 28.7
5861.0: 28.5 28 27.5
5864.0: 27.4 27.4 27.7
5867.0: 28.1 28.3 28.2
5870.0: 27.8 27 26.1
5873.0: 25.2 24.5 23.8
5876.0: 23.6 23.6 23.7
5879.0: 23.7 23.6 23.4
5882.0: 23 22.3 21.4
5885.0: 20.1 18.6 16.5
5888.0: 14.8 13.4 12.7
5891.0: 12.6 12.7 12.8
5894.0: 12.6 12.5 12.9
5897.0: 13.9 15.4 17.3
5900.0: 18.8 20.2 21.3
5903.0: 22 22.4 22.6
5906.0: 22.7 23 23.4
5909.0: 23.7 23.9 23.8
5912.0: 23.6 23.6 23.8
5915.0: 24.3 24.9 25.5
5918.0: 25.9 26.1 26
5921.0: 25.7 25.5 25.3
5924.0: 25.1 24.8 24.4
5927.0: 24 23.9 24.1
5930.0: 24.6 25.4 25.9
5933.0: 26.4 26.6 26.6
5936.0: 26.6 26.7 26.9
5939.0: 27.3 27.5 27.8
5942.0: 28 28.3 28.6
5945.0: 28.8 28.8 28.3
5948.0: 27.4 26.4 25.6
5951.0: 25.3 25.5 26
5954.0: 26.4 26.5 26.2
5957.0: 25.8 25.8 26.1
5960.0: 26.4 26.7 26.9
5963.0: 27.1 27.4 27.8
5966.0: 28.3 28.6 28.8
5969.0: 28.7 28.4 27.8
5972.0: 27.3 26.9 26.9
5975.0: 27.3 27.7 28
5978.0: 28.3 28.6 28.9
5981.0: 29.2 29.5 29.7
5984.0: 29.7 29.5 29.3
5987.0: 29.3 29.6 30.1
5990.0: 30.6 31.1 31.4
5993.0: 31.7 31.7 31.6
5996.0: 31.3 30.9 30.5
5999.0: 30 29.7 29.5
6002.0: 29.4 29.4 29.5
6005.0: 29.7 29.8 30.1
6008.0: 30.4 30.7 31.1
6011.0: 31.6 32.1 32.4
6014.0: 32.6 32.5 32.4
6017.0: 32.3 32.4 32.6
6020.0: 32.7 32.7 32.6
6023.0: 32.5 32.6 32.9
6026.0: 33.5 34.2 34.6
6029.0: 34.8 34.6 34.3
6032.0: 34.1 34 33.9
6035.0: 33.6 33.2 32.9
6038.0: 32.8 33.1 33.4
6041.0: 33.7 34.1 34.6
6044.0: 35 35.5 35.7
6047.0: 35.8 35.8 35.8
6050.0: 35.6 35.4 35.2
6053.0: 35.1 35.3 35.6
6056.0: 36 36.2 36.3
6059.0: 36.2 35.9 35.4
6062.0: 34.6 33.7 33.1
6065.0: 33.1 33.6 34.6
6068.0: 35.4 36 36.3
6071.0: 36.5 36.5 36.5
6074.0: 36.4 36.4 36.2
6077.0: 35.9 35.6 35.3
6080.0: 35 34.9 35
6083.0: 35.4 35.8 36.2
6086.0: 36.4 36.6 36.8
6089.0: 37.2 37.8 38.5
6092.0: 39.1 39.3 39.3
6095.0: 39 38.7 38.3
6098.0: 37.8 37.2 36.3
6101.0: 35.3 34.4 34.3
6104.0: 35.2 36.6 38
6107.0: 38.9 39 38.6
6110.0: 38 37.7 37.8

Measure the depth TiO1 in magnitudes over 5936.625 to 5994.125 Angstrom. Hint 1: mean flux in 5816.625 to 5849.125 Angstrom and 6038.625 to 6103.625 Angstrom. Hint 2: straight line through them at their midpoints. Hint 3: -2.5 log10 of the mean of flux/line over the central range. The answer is 0.23 mag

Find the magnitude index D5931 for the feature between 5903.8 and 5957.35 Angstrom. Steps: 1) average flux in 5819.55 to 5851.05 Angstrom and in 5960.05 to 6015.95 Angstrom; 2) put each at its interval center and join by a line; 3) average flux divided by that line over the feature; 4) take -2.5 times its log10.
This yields 0.20 mag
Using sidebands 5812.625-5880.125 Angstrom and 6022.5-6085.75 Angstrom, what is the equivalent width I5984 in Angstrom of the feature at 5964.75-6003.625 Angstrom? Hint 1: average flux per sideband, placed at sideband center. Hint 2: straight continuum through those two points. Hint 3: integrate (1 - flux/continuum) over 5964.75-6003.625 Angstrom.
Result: 4.7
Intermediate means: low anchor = 30.2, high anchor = 34.9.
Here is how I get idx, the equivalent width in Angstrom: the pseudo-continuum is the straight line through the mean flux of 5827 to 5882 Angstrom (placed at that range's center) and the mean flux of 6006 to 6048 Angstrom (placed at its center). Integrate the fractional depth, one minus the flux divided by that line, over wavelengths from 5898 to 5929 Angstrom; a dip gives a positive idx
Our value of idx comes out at 7.5 Angstrom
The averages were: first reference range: 29.8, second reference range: 33.2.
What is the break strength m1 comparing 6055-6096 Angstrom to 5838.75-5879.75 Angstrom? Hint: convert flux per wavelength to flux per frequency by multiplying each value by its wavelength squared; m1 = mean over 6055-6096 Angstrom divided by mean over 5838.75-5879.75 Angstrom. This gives 1.36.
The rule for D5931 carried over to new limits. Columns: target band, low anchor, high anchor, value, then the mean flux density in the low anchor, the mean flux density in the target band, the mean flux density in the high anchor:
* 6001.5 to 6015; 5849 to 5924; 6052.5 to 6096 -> 0.028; 23.2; 30.7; 36.1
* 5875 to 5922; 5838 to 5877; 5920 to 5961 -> 0.319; 29.1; 20.6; 26.3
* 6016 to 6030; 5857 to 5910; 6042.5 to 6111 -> -0.030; 22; 33.1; 36.2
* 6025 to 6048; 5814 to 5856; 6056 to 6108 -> 0.043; 32.2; 34.2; 36.3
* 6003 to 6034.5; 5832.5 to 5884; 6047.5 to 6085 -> 0.052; 29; 32.4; 35.5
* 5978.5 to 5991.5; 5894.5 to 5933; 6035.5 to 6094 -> -0.031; 22.7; 29.6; 35.5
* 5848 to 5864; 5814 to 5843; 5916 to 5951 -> 0.099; 33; 28.5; 26.3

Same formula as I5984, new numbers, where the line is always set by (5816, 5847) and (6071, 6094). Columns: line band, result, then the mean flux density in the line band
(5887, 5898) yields 6.7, 13.3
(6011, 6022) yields 1.0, 32.4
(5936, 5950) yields 2.8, 27.6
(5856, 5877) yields 4.1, 27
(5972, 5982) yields 2.0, 28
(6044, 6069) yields 0.7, 35.2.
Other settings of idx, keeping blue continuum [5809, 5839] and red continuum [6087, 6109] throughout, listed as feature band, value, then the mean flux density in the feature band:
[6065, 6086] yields 0.9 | 35.6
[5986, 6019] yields 4.7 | 30.9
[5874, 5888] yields 5.0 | 21.9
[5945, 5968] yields 5.5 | 26.9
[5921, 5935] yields 3.9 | 25.2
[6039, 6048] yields 0.5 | 34.7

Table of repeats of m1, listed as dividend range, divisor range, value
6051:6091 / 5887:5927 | 1.82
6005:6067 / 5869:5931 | 1.62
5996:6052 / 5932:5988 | 1.22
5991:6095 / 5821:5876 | 1.19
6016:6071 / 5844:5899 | 1.52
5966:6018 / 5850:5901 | 1.37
